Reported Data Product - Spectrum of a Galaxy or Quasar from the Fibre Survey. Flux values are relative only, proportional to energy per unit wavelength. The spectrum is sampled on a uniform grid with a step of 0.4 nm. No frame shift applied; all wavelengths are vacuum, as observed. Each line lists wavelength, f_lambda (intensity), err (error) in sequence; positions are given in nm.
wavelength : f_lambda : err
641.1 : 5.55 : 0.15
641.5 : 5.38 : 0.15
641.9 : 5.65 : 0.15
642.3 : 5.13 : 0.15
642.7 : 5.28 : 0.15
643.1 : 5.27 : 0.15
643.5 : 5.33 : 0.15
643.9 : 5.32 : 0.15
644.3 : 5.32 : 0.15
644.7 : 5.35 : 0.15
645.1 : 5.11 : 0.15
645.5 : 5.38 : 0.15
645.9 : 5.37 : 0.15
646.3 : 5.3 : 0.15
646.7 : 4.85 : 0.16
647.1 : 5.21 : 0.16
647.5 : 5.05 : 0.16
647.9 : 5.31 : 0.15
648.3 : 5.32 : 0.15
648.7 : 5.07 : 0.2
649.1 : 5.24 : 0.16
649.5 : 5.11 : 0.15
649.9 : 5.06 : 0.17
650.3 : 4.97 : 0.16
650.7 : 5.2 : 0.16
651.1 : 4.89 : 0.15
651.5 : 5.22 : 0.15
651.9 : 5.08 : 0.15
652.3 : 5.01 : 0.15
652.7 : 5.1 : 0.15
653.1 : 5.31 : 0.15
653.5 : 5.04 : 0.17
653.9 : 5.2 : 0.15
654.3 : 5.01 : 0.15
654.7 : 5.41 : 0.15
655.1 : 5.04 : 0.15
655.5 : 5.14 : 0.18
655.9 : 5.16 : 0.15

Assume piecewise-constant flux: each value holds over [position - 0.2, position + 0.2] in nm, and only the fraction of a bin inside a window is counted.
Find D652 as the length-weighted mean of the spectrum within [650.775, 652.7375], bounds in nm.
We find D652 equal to 5.07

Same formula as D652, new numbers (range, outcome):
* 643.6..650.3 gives 5.21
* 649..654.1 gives 5.11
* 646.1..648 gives 5.14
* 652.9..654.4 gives 5.15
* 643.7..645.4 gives 5.28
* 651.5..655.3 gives 5.14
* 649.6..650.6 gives 5.04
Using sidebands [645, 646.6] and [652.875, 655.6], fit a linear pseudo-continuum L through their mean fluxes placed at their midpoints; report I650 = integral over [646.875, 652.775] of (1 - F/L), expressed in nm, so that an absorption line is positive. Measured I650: 0.113 nm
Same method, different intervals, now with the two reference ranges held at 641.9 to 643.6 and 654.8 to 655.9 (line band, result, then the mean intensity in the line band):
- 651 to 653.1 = 0.03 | 5.09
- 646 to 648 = 0.04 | 5.15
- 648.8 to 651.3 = 0.06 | 5.08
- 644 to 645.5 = 0.00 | 5.28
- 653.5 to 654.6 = 0.01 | 5.12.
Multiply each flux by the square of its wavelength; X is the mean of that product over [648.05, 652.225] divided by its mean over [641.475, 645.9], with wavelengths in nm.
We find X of 0.98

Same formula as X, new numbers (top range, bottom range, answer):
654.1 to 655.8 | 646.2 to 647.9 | 1.03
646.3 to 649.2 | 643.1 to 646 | 0.98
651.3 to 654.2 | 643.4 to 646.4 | 0.99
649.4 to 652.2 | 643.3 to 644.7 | 0.97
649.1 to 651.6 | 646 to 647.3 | 1.00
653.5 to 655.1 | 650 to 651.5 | 1.03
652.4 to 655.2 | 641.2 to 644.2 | 1.00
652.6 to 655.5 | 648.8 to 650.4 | 1.03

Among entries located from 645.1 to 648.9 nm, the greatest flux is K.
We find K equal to 5.38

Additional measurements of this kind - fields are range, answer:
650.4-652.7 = 5.22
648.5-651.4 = 5.24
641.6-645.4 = 5.65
